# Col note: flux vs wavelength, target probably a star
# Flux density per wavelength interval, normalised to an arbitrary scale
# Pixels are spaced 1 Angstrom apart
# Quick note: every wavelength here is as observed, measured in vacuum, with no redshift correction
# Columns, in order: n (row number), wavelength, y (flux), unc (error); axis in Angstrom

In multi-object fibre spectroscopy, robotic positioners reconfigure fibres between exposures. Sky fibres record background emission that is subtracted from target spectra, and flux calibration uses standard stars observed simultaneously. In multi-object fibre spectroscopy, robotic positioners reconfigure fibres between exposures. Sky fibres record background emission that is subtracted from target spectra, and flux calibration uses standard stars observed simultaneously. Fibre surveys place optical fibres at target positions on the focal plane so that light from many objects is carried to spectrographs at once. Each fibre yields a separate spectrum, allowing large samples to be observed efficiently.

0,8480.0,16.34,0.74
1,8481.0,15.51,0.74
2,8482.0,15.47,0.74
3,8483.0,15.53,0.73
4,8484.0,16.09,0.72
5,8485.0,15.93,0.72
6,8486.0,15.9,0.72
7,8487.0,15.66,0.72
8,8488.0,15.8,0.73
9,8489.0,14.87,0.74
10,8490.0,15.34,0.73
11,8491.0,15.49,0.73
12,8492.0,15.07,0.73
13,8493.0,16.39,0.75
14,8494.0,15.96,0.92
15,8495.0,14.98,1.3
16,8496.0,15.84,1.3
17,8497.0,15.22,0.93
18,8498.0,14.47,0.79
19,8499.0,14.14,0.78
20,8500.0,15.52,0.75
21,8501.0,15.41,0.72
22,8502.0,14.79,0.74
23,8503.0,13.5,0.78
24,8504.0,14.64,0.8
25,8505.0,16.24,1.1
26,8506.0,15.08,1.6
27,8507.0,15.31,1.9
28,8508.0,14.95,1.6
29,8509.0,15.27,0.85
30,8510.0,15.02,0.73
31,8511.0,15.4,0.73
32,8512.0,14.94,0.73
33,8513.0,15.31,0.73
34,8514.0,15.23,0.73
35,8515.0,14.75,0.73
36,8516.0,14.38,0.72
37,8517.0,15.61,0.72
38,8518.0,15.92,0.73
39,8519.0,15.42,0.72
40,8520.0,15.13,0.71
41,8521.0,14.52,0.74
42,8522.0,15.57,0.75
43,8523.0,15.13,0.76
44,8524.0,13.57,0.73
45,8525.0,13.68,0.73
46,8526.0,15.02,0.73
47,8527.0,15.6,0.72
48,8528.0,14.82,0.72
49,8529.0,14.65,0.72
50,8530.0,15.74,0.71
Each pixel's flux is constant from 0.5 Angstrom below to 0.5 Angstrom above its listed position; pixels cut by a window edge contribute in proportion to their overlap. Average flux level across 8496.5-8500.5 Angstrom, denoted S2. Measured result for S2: 14.8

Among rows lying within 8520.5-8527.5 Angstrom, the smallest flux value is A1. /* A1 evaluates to 13.57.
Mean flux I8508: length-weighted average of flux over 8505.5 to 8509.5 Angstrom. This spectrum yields 15.2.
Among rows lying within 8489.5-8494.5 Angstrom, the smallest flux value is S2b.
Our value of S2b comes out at 15.07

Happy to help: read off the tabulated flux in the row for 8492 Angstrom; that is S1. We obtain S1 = 15.07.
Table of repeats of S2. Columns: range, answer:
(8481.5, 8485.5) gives 15.8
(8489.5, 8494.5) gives 15.7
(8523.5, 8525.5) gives 13.6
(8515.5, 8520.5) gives 15.3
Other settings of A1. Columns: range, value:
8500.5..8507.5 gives 13.5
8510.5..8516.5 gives 14.38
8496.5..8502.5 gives 14.14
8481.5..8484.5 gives 15.47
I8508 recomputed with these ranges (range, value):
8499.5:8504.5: 14.8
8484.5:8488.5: 15.8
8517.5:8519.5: 15.7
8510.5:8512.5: 15.2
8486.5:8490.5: 15.4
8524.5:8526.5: 14.3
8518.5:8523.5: 15.2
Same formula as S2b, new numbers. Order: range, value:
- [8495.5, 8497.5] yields 15.22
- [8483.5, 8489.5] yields 14.87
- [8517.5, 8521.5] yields 14.52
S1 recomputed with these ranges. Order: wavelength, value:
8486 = 15.9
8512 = 14.94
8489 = 14.87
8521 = 14.52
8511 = 15.4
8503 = 13.5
